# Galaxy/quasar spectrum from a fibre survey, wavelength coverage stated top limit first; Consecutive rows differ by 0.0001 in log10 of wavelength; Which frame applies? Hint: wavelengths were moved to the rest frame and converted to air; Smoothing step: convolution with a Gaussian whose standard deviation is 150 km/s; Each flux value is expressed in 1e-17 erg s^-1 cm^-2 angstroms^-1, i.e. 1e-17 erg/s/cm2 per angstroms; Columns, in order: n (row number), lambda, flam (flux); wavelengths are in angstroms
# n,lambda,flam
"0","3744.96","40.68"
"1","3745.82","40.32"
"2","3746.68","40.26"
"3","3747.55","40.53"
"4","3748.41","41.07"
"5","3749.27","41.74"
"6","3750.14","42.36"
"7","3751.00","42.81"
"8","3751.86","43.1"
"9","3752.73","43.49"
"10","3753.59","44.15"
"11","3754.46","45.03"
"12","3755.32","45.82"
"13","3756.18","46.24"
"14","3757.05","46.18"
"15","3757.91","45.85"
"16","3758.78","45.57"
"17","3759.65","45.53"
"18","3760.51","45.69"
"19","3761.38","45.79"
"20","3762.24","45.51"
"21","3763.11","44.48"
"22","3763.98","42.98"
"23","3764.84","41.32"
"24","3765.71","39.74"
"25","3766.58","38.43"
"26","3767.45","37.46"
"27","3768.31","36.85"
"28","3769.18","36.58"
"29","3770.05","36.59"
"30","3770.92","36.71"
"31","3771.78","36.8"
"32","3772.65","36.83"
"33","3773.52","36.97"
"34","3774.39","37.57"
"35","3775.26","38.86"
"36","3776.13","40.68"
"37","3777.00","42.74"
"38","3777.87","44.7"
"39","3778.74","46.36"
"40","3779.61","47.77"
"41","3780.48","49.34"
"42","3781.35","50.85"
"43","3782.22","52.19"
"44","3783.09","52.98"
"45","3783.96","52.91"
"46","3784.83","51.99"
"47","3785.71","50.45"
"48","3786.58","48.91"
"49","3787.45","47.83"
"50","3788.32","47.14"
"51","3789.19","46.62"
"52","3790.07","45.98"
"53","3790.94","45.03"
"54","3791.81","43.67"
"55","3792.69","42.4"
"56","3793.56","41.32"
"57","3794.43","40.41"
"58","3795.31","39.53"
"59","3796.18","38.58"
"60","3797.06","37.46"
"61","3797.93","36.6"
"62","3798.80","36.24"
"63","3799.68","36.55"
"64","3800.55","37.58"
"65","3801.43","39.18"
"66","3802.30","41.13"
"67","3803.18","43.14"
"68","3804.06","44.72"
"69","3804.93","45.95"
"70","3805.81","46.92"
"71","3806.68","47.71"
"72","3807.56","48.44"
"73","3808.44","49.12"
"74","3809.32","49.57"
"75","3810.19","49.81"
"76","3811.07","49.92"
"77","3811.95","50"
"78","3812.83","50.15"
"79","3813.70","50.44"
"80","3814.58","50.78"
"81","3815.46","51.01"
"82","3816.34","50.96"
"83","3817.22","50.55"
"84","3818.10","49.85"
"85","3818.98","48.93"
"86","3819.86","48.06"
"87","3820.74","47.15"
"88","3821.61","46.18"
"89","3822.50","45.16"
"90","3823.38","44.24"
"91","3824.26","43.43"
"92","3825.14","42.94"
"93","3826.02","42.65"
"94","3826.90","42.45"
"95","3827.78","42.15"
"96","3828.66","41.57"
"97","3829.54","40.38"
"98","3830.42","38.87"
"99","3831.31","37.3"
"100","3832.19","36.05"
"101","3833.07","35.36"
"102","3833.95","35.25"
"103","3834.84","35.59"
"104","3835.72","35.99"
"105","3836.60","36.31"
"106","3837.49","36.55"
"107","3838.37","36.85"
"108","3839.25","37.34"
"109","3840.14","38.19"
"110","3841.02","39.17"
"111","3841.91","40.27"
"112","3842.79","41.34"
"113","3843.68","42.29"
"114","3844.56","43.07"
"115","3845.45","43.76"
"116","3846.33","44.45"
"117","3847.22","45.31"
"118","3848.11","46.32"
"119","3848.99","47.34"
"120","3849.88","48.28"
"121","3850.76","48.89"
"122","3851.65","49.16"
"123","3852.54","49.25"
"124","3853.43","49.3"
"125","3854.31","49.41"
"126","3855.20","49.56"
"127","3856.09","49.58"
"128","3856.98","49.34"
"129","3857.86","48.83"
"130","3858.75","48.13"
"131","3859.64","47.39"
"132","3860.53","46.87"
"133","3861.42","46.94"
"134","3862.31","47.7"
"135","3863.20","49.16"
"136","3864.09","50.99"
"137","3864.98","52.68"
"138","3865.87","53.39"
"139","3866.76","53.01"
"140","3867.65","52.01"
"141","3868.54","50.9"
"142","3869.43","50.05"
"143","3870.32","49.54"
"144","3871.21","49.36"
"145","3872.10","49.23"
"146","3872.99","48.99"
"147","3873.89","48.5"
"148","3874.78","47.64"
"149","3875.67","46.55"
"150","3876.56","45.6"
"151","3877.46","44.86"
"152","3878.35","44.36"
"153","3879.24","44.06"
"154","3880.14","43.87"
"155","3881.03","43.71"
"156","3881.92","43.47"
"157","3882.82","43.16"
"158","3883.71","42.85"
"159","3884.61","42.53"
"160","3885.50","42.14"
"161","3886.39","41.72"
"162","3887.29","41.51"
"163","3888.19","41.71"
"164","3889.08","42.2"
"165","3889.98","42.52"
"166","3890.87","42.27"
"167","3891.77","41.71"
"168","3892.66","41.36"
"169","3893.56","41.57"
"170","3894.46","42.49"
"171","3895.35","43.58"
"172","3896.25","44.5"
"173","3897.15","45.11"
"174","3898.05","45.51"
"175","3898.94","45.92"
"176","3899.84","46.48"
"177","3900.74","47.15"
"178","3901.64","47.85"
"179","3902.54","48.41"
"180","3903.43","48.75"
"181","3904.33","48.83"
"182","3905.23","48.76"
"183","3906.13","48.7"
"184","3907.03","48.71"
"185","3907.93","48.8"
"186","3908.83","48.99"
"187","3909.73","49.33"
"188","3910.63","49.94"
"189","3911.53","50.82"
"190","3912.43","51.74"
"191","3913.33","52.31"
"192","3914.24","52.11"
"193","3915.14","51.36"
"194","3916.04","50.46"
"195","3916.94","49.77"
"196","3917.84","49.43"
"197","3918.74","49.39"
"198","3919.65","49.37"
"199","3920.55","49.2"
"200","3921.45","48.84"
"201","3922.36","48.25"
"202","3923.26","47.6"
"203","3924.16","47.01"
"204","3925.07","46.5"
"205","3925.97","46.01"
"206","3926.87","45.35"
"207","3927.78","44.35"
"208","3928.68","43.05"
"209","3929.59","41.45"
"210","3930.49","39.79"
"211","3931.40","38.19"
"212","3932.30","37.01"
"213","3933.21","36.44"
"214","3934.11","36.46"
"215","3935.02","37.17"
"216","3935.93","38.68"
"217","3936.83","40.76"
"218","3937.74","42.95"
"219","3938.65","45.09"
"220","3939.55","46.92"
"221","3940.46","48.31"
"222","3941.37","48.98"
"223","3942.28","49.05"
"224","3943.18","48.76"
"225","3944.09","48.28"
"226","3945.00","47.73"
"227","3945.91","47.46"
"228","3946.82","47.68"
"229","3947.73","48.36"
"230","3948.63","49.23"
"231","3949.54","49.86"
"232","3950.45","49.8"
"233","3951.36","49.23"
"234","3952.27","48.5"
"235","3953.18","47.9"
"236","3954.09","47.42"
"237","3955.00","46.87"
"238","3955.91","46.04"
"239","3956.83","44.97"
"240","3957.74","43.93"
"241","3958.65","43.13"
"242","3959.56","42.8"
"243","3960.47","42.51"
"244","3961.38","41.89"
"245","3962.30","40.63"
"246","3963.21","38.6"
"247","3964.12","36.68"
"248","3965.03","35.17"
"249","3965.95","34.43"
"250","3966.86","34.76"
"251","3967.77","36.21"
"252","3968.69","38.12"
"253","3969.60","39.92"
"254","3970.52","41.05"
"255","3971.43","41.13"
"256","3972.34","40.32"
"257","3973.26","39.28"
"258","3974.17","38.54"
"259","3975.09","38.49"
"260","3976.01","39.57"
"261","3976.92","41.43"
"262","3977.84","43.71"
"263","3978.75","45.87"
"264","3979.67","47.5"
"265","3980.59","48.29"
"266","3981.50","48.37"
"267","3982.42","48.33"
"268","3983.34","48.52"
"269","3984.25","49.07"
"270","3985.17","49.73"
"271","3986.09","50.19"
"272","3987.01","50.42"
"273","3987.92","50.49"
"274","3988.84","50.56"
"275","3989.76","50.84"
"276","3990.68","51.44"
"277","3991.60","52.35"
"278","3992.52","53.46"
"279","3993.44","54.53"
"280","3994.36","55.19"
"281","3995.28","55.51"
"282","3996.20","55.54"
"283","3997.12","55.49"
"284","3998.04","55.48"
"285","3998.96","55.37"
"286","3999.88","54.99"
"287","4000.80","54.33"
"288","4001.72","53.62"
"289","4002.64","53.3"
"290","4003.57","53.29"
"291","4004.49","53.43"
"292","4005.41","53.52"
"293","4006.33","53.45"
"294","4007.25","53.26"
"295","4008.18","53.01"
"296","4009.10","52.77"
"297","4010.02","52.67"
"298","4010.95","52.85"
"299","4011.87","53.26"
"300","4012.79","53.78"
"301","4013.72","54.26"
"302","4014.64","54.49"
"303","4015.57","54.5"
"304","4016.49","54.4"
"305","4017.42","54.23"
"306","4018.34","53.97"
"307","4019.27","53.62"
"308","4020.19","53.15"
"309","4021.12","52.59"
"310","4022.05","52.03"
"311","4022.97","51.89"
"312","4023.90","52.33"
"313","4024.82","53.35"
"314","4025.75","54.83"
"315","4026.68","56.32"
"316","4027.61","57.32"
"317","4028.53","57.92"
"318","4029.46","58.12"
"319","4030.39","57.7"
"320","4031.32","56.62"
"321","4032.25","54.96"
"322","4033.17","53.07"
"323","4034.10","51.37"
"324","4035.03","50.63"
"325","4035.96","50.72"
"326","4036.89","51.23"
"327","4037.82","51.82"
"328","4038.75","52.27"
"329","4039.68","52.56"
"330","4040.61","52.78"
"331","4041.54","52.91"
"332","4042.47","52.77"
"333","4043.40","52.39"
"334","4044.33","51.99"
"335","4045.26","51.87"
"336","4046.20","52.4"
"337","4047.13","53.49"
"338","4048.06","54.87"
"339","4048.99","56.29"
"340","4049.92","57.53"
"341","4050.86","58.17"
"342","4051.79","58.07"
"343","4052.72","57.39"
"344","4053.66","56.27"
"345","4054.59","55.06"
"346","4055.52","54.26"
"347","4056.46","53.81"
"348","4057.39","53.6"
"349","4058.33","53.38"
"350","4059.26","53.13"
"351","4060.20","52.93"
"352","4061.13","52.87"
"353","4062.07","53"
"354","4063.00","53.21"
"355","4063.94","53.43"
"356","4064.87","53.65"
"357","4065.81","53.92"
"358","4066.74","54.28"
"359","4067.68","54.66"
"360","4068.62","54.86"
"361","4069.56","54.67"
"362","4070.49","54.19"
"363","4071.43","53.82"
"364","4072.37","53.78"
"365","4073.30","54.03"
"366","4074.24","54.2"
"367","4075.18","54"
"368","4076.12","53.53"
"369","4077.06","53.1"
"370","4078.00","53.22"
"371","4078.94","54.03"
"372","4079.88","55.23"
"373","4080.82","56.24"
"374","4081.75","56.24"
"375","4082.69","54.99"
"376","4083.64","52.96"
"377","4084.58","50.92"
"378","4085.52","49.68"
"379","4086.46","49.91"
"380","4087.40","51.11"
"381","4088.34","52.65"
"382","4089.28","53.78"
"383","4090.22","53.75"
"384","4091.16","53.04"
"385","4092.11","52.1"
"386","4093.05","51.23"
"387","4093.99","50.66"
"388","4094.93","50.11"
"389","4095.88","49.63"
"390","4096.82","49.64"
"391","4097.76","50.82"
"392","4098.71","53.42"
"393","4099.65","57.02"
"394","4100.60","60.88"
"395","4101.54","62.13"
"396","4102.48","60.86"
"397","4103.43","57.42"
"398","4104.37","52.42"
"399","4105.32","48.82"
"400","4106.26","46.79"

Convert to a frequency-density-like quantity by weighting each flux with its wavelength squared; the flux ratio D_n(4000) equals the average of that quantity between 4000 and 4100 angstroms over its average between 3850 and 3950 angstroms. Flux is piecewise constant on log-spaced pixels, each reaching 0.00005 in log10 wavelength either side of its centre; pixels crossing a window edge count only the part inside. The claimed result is 1.24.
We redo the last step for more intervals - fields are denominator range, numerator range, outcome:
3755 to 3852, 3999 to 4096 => 1.39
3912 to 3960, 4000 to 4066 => 1.23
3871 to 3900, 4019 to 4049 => 1.31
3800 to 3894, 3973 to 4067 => 1.27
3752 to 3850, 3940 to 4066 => 1.28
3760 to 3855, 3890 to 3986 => 1.10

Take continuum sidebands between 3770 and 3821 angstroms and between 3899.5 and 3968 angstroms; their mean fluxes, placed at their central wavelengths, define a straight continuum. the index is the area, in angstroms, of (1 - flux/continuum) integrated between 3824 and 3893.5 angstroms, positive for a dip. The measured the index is 1.47 angstroms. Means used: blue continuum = 45.1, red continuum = 45.7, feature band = 44.4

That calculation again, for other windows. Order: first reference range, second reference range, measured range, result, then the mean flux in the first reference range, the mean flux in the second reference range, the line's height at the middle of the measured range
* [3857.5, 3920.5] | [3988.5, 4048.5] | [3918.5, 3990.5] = 8.49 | 47.1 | 53.6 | 50.4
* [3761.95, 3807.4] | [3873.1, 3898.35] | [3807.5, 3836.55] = -1.04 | 42.9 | 43.7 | 43.2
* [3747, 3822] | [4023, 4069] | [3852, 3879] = -0.87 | 44.4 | 54.1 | 47.4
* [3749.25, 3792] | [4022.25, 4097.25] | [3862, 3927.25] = 1.39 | 44.1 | 53.6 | 48.2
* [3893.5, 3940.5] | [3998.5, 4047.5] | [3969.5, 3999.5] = 1.61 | 46.1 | 53.6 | 50.9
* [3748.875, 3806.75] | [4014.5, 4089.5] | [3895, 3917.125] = -0.17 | 43.2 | 53.9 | 48.2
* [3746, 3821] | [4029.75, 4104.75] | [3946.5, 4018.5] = 4.17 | 44.3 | 53.8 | 51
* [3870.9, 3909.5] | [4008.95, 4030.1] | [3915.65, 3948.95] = 1.93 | 45.3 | 54.2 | 48.2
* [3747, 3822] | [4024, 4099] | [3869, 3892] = 1.35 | 44.4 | 53.6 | 47.6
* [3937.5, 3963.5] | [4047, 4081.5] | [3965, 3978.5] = 2.50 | 46.4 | 54.5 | 47.9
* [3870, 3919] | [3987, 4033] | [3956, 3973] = 3.69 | 46.4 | 54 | 51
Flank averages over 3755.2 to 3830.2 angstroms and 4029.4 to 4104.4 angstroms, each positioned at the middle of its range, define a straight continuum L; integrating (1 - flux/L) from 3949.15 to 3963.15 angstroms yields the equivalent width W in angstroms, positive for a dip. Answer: 1.27 angstroms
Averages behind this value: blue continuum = 44.4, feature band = 45.5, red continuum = 53.8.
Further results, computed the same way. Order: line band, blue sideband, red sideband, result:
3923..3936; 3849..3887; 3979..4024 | 2.15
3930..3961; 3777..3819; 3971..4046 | 3.19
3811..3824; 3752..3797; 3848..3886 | -0.90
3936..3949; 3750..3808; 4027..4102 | 0.66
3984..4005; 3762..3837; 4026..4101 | -0.80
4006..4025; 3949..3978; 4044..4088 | -2.08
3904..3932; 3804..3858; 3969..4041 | 0.11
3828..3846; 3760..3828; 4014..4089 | 2.87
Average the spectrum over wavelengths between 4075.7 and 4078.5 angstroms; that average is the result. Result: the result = 53.2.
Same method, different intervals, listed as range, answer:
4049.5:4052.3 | 57.9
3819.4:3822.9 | 46.7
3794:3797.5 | 38.9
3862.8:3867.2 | 51.9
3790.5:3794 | 43.2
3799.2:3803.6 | 39.4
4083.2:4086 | 51.2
